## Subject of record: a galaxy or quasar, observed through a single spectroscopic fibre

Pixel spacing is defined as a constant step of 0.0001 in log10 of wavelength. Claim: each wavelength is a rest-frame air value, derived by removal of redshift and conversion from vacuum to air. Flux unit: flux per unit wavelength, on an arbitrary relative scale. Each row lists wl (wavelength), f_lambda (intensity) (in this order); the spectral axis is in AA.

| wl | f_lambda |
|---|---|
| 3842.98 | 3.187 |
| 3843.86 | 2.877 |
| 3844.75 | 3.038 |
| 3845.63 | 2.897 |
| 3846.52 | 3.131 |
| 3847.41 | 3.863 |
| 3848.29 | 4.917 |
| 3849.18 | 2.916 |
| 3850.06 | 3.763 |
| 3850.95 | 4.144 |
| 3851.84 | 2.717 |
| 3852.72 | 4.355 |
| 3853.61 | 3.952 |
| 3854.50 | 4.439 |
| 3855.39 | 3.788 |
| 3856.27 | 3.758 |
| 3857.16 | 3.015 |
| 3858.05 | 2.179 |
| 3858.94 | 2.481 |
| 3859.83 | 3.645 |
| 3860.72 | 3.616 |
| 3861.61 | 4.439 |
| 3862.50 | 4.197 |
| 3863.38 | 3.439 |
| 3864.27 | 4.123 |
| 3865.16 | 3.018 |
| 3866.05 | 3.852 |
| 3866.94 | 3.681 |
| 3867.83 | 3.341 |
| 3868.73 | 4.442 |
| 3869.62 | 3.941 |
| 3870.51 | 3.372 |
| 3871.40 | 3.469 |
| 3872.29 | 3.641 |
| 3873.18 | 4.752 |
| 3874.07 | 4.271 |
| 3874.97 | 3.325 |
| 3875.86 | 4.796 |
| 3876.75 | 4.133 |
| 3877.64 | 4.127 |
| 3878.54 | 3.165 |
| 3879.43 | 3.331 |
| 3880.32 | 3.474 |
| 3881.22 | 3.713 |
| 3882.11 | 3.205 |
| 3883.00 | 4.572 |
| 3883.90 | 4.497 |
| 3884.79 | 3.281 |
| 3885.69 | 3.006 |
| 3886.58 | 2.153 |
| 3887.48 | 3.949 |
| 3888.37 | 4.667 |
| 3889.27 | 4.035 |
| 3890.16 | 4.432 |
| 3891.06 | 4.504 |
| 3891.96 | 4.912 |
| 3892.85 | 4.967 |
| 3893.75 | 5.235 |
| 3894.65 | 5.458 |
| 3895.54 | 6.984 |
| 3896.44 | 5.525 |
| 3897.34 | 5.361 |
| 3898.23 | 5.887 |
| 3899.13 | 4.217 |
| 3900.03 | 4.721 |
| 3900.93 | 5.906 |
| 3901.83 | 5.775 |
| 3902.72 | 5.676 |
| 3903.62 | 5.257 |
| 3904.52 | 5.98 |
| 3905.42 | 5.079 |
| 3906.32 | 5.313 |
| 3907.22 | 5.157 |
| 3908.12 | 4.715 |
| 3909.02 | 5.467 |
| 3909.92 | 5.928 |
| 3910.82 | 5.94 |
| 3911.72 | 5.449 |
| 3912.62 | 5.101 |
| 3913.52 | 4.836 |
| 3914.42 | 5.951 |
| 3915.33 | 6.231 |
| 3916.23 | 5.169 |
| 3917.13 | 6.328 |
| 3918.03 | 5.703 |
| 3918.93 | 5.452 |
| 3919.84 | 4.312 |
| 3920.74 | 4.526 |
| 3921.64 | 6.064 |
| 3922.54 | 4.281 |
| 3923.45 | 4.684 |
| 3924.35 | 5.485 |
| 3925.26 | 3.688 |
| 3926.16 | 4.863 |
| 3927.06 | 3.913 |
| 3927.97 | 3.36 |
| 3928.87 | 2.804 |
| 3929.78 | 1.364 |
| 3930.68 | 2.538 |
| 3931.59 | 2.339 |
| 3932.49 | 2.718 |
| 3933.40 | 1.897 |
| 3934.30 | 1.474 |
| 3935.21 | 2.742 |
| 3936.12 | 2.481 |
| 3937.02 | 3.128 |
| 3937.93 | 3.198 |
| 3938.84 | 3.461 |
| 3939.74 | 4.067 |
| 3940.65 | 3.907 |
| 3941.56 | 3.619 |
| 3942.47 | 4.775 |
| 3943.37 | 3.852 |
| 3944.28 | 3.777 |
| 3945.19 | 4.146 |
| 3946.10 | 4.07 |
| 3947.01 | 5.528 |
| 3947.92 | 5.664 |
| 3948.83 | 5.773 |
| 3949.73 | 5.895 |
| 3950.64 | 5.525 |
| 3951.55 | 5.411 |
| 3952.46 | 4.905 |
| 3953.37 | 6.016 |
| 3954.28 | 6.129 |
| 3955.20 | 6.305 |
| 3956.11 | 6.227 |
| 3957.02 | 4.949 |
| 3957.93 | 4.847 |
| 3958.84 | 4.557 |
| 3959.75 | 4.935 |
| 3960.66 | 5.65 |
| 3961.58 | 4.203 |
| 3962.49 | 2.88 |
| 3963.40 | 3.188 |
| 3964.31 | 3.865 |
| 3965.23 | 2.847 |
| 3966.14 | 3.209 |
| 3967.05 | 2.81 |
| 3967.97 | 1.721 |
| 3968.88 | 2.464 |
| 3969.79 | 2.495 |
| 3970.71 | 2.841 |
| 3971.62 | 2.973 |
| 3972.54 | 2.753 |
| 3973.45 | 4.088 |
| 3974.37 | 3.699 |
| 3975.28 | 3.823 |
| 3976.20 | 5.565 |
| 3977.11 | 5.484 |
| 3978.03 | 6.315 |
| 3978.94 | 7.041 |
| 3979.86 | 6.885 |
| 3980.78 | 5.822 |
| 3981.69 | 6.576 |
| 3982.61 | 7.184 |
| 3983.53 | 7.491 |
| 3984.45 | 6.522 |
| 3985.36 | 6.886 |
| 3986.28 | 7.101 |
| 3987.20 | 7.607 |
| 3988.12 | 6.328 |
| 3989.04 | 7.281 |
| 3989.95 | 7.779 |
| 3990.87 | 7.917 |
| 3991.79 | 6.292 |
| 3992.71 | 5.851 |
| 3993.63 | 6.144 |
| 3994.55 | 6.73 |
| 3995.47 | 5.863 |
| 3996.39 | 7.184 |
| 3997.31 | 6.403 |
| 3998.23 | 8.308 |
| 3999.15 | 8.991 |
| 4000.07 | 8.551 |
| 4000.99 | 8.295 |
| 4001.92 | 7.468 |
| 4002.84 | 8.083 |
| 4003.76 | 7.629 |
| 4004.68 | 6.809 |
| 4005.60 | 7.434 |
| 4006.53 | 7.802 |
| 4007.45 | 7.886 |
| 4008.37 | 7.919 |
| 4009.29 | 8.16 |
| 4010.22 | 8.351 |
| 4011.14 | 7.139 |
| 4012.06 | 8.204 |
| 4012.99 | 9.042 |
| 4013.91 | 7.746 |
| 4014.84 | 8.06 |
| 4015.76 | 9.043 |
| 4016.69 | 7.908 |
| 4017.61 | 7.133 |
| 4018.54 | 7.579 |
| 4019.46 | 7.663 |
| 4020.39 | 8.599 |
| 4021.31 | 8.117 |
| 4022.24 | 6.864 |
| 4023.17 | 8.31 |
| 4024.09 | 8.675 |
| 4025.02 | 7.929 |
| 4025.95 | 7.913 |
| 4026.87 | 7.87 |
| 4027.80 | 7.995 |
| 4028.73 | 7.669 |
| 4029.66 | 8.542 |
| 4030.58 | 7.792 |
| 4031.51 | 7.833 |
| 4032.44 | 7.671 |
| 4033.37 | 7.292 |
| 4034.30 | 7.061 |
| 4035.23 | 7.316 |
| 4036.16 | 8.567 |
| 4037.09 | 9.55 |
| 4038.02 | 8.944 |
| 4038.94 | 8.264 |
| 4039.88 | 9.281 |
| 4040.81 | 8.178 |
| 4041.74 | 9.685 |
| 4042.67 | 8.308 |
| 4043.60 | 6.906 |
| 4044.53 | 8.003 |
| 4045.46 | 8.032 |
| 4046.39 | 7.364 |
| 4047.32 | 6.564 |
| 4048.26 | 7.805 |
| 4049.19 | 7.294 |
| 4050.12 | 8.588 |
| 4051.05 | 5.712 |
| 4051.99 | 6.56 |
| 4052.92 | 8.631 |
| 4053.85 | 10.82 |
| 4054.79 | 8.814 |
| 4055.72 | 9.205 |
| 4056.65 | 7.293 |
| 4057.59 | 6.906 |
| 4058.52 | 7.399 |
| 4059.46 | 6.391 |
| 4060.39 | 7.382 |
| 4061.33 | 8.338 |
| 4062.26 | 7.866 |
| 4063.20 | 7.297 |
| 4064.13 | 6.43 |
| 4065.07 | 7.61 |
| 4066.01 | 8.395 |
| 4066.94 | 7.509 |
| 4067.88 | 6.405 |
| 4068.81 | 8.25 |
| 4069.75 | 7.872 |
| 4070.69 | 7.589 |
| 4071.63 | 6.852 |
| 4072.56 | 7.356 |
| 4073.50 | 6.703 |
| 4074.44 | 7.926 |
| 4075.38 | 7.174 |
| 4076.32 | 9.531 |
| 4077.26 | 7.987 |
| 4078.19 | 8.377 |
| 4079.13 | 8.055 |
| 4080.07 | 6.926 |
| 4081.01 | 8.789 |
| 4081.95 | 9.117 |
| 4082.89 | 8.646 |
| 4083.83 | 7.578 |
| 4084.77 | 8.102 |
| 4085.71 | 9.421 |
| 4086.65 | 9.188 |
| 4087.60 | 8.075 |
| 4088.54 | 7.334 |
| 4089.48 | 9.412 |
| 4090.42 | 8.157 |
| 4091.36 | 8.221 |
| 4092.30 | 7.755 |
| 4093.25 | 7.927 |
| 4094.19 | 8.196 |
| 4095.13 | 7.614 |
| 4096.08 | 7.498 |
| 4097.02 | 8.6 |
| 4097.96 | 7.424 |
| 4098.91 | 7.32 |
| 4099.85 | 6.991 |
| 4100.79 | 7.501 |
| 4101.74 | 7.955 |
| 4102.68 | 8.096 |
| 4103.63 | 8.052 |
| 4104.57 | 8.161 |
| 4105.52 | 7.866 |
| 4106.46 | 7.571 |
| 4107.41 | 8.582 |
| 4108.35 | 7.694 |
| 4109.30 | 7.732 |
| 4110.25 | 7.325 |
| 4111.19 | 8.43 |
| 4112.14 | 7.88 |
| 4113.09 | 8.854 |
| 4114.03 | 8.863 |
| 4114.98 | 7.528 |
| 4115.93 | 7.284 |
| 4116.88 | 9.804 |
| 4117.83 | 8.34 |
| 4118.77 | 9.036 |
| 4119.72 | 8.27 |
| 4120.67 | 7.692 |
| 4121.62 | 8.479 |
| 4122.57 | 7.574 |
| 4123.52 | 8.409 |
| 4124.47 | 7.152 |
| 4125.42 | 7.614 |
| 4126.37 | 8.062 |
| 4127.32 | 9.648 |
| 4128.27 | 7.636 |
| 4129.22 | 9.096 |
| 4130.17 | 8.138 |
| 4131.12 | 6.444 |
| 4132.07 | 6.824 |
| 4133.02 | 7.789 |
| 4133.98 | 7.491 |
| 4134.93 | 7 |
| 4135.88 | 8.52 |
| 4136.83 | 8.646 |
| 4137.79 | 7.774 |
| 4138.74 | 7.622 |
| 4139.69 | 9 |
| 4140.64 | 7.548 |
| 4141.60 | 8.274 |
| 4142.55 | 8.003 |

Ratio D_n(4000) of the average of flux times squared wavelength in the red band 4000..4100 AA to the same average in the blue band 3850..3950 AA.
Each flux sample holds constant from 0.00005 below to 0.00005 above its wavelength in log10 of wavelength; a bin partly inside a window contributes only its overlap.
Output 2.01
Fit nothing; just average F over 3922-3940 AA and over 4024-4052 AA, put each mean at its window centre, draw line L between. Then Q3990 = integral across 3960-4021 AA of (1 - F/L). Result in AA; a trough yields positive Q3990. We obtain -3.63 AA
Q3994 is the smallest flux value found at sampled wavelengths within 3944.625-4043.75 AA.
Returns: 1.721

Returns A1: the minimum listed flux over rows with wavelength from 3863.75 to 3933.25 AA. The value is 1.364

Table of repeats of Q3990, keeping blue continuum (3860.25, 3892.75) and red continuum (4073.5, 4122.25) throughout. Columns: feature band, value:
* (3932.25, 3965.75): 6.2 AA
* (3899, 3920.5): -4.3 AA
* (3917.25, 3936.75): 4.5 AA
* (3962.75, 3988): 4.4 AA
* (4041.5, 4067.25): -1.7 AA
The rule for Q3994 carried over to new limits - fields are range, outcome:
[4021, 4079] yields 5.712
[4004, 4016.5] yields 6.809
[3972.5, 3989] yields 2.753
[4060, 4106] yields 6.405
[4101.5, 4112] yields 7.325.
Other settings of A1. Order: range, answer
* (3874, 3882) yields 3.165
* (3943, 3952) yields 3.777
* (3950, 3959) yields 4.557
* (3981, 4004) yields 5.851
